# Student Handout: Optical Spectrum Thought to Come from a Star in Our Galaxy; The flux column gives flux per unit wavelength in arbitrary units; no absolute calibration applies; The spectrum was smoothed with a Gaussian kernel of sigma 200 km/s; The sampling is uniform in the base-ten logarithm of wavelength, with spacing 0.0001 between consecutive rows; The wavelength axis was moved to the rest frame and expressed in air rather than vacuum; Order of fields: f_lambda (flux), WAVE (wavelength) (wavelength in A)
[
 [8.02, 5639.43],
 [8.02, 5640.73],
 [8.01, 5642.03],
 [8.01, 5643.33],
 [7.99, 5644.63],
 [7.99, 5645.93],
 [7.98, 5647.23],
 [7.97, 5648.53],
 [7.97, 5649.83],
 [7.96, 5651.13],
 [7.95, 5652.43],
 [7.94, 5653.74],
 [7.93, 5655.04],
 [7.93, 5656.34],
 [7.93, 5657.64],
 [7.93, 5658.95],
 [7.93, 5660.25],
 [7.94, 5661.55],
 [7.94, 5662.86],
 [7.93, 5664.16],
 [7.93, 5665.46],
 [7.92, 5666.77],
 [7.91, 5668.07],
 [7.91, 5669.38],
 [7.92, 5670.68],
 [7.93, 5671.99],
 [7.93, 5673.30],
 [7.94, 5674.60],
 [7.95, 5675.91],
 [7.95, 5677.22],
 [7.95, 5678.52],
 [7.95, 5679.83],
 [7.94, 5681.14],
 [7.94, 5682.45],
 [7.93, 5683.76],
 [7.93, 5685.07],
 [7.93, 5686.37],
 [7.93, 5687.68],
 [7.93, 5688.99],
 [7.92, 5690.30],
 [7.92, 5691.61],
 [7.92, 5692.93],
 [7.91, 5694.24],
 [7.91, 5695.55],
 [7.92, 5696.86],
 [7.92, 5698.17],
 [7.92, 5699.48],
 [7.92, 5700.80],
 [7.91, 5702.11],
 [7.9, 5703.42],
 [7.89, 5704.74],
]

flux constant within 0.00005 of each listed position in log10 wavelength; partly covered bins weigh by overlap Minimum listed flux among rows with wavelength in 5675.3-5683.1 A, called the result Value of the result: 7.94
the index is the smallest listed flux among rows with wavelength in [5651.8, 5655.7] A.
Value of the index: 7.93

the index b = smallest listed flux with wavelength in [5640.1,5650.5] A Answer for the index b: 7.97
